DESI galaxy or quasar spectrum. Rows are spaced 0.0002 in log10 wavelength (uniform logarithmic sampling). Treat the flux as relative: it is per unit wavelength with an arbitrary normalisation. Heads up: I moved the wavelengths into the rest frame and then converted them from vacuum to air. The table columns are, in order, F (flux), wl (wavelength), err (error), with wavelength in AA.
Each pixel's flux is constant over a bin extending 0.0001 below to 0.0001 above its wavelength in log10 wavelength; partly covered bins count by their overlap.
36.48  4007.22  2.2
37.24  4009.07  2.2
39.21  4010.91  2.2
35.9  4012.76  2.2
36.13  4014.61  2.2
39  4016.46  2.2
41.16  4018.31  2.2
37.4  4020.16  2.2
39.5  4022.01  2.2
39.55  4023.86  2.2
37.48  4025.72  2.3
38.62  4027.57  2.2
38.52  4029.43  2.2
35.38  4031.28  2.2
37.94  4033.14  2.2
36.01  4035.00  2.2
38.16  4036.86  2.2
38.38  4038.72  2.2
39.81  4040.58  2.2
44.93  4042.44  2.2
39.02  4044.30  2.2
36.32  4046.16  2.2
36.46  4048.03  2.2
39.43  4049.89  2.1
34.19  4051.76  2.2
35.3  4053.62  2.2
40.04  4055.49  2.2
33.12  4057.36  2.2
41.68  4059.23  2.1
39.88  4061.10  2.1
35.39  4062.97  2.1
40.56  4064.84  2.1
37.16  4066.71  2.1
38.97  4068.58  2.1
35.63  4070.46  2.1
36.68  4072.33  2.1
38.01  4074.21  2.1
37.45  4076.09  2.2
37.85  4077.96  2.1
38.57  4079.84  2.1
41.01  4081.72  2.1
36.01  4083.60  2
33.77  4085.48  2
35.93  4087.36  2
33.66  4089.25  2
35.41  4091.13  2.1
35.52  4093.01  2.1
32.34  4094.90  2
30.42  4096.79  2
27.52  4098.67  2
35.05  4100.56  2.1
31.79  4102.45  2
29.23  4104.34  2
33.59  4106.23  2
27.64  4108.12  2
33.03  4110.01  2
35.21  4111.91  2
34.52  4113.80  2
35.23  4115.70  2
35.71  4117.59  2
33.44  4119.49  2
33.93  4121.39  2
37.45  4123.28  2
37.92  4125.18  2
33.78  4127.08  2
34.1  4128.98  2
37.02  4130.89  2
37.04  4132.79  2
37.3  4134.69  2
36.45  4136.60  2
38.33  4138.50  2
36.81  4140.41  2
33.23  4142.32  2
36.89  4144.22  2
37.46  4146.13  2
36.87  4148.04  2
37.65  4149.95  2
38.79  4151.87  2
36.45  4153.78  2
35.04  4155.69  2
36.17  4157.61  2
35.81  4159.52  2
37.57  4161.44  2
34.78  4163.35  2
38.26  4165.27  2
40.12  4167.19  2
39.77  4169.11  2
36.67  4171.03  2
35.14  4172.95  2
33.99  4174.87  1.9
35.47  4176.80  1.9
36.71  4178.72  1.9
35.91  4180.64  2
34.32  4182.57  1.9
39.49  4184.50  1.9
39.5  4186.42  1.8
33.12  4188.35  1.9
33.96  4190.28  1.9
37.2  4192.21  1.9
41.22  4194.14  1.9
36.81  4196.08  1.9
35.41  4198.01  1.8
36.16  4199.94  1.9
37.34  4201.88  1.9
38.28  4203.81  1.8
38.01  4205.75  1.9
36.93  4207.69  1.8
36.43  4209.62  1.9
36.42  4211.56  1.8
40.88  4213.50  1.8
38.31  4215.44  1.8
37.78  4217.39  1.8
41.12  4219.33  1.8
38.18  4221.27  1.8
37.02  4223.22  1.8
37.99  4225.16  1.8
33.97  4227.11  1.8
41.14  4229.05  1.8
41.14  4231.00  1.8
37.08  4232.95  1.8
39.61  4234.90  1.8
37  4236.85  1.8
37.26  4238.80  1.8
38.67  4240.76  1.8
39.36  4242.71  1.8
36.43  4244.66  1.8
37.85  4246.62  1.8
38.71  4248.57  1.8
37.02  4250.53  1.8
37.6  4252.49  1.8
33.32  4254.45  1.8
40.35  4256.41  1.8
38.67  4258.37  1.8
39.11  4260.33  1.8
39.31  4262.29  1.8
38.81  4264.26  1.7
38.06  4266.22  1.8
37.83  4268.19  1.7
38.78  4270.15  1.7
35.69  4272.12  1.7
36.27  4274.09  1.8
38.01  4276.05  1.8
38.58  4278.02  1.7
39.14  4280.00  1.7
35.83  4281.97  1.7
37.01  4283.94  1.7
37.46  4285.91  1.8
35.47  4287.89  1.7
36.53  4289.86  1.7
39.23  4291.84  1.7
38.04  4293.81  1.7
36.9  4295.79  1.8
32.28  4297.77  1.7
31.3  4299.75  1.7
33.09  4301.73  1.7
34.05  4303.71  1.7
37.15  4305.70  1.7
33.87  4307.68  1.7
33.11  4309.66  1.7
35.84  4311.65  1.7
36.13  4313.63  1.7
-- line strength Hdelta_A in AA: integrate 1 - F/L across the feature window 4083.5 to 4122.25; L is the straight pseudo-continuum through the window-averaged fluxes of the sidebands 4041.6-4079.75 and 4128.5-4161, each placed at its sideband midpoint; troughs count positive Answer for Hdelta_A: 4.2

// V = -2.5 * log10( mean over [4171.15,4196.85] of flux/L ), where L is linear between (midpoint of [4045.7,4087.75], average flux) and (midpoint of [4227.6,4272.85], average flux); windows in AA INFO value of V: 0.04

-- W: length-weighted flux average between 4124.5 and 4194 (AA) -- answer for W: 36.6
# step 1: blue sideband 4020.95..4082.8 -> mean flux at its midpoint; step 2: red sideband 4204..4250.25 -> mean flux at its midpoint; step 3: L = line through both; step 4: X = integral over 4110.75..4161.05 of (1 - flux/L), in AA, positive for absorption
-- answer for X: 2.64 AA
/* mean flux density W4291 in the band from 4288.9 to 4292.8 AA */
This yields 37.8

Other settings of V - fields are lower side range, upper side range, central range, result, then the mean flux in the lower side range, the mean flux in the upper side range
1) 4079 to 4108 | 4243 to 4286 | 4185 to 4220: -0.03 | 33.8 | 37.8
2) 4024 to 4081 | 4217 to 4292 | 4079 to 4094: 0.05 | 37.9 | 37.9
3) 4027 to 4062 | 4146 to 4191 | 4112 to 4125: 0.06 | 38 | 36.6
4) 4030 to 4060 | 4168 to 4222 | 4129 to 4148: 0.02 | 37.9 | 37.2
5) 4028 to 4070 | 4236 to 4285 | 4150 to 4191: 0.04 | 38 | 37.8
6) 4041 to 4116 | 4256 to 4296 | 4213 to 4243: -0.03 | 35.9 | 37.8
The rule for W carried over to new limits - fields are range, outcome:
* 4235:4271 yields 38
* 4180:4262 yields 37.7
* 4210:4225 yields 38.4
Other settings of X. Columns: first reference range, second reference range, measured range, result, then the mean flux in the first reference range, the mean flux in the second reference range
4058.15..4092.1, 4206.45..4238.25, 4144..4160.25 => 0.4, 37.4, 38.2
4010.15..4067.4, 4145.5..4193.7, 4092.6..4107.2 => 2.2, 38.1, 36.7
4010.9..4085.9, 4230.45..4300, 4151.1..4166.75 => 0.4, 38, 37.5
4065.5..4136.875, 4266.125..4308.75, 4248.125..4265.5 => -0.9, 35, 36.3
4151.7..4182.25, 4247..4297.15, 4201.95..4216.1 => -0.3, 36.6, 37.6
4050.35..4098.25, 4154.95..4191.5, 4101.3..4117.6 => 1.7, 36.5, 36.4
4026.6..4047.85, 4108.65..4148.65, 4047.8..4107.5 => 2.3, 38.4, 35.7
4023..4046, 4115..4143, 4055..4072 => -0.1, 38.6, 35.9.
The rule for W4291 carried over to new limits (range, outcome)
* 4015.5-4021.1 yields 39.2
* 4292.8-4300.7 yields 34.7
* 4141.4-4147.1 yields 35.9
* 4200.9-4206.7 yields 37.9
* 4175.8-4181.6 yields 36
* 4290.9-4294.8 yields 38.7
